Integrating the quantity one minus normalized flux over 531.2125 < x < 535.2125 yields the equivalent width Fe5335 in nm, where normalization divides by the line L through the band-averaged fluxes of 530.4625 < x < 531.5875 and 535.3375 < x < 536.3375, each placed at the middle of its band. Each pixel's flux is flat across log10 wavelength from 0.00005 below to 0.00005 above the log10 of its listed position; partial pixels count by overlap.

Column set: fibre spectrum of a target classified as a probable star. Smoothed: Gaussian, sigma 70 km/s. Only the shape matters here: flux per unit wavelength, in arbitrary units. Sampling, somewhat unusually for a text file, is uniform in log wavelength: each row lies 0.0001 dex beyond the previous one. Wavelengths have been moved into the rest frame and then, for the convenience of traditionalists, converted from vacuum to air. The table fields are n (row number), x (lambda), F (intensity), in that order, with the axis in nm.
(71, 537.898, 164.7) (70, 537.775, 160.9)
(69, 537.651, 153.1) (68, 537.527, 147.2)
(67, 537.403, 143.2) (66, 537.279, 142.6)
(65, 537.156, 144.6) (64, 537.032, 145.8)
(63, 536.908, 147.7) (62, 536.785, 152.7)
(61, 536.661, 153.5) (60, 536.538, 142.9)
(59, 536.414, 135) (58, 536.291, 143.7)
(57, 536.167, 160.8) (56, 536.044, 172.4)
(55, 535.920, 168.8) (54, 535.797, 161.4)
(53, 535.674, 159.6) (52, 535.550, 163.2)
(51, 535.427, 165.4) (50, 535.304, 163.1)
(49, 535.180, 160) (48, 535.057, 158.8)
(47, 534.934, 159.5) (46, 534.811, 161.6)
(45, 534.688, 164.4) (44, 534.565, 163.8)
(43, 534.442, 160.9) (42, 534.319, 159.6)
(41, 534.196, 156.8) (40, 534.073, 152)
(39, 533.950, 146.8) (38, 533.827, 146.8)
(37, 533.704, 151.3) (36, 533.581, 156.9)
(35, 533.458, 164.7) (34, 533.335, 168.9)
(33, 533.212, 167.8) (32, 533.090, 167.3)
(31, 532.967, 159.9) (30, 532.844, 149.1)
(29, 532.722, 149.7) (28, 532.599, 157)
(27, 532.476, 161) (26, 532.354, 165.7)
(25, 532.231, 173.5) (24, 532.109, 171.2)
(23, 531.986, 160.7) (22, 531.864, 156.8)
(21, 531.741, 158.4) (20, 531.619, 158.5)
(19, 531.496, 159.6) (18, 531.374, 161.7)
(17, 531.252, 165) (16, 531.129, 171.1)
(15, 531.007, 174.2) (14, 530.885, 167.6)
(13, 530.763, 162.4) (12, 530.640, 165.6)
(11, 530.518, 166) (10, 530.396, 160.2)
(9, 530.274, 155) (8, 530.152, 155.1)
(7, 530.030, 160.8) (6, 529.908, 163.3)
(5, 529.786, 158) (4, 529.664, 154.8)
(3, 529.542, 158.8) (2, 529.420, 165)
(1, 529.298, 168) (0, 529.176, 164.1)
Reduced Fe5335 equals 0.10 nm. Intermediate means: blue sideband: 166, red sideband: 162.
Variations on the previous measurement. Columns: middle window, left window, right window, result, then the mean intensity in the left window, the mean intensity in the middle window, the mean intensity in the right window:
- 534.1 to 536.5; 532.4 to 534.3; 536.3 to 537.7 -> -0.13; 157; 160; 146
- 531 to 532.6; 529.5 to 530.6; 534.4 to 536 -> -0.03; 159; 164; 162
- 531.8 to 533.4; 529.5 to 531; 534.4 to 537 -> -0.02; 161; 162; 158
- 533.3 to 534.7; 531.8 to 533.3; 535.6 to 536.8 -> 0.02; 162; 157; 155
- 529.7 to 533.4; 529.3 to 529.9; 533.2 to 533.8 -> -0.05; 160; 162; 160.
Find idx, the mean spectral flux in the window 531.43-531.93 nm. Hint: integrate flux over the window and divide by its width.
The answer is 158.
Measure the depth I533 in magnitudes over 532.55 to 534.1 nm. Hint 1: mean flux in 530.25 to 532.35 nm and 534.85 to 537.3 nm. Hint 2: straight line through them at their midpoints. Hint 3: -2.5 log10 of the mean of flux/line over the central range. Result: 0.02 mag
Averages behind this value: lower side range 164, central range 157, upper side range 155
